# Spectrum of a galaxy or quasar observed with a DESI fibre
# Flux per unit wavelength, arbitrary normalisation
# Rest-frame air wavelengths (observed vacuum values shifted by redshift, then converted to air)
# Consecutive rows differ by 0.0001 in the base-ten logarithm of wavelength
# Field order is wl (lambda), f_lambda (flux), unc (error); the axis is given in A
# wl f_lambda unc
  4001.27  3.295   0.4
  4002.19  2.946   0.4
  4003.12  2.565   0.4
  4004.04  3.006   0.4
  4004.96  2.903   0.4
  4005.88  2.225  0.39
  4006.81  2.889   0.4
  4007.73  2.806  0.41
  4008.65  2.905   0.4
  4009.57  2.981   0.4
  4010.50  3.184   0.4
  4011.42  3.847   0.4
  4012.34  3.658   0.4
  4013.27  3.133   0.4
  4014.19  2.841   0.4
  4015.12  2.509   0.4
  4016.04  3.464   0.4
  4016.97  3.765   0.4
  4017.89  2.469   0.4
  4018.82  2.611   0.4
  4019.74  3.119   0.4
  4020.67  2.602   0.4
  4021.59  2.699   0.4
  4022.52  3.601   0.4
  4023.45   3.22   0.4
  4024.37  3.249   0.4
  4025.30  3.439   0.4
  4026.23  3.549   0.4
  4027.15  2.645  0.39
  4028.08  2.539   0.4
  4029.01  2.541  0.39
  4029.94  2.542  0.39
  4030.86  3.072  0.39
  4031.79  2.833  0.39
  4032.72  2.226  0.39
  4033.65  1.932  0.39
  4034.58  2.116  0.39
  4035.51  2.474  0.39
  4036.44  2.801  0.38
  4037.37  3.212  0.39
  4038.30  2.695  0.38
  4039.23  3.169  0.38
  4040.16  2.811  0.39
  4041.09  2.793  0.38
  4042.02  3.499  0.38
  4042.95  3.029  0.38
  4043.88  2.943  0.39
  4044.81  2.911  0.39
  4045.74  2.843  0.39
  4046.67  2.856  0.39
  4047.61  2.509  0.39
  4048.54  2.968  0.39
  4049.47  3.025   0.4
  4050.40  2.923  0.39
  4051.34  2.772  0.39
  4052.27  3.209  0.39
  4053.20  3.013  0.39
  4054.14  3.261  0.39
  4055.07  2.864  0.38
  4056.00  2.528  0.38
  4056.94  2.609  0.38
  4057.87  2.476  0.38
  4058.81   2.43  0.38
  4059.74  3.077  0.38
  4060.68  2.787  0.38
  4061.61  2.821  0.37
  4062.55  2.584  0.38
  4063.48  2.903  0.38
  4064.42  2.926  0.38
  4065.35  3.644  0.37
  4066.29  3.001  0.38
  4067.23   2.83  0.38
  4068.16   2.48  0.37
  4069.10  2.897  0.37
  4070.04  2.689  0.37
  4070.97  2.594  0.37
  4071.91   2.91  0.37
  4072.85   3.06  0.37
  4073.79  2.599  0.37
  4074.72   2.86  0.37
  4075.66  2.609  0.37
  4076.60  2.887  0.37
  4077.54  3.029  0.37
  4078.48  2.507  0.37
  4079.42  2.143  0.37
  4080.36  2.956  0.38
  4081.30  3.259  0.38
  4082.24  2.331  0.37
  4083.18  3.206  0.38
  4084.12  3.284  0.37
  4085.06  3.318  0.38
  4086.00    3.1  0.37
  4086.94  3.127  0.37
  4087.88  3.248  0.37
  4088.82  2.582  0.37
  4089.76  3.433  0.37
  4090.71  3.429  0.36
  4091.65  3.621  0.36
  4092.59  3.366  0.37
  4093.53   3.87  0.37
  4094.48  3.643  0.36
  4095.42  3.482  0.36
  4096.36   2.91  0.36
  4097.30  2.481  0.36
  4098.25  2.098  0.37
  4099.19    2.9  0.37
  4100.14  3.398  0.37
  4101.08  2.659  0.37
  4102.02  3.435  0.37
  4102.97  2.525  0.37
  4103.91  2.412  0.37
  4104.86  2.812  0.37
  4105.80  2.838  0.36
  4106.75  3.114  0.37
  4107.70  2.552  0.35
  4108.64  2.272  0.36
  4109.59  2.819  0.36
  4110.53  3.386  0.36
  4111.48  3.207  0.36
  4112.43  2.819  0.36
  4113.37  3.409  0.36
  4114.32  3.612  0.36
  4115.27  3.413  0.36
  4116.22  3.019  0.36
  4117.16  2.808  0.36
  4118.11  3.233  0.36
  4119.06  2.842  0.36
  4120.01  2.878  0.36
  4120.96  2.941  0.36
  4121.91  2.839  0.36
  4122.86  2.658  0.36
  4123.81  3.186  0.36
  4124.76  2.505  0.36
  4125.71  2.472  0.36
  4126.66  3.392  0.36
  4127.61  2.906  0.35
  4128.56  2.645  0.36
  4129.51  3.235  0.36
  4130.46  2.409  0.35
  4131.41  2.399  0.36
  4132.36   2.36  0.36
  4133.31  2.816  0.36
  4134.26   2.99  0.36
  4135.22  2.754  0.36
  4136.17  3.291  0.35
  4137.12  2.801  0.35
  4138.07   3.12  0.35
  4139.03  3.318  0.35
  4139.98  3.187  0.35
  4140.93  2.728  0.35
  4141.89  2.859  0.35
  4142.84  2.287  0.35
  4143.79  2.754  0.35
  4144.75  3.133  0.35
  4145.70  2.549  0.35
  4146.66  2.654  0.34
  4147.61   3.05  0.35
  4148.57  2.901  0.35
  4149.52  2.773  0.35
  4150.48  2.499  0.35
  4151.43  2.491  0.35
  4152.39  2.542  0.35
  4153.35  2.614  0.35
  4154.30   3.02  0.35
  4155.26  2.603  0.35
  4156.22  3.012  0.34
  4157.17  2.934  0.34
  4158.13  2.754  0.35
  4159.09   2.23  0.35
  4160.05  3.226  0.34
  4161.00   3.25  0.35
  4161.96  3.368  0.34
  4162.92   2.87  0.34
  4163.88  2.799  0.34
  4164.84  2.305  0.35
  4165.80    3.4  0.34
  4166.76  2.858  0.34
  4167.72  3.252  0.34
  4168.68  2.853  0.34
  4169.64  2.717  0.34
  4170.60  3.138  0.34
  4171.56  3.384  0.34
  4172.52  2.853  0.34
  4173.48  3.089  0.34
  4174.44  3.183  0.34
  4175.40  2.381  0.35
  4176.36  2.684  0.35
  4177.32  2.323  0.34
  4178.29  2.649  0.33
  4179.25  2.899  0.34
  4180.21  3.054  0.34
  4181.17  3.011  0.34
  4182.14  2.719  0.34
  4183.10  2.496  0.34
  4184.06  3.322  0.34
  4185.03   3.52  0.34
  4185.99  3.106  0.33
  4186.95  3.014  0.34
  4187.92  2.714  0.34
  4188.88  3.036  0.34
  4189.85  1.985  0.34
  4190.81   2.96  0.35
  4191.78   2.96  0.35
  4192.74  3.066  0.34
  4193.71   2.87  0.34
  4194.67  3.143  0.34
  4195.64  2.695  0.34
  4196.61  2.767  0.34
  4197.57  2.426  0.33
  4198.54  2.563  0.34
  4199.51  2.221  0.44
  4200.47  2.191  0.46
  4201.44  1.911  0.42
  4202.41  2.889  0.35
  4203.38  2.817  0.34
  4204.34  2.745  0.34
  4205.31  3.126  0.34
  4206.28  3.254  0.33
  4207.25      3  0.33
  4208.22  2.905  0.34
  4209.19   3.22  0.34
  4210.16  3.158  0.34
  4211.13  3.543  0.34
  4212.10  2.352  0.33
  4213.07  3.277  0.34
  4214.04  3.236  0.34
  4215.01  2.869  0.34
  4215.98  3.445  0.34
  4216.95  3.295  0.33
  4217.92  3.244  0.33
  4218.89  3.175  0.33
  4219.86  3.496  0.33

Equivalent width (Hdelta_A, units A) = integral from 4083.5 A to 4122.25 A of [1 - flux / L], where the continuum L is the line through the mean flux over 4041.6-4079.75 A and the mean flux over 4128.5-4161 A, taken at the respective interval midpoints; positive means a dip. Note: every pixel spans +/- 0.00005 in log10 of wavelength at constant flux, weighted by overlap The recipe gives -3.2 A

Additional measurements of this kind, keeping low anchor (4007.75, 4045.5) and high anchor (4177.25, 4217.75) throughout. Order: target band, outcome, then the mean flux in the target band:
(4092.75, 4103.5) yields -0.47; 3.04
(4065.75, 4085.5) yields 0.61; 2.83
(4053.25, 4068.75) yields 0.51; 2.83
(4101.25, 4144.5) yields 0.20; 2.89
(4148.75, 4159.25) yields 0.72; 2.7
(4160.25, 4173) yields -0.51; 3.01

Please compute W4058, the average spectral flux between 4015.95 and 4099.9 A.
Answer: 2.91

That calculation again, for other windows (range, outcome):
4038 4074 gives 2.87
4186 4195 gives 2.87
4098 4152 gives 2.87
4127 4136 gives 2.75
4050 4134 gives 2.92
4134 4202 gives 2.83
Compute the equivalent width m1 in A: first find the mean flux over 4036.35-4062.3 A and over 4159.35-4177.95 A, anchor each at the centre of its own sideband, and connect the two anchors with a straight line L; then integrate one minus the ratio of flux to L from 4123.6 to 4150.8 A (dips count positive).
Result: 0.9 A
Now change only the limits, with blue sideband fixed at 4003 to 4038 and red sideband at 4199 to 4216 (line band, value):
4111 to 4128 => -0.7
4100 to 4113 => 0.1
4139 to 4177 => 0.4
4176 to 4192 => 0.2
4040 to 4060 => 0.1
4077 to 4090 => -0.3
